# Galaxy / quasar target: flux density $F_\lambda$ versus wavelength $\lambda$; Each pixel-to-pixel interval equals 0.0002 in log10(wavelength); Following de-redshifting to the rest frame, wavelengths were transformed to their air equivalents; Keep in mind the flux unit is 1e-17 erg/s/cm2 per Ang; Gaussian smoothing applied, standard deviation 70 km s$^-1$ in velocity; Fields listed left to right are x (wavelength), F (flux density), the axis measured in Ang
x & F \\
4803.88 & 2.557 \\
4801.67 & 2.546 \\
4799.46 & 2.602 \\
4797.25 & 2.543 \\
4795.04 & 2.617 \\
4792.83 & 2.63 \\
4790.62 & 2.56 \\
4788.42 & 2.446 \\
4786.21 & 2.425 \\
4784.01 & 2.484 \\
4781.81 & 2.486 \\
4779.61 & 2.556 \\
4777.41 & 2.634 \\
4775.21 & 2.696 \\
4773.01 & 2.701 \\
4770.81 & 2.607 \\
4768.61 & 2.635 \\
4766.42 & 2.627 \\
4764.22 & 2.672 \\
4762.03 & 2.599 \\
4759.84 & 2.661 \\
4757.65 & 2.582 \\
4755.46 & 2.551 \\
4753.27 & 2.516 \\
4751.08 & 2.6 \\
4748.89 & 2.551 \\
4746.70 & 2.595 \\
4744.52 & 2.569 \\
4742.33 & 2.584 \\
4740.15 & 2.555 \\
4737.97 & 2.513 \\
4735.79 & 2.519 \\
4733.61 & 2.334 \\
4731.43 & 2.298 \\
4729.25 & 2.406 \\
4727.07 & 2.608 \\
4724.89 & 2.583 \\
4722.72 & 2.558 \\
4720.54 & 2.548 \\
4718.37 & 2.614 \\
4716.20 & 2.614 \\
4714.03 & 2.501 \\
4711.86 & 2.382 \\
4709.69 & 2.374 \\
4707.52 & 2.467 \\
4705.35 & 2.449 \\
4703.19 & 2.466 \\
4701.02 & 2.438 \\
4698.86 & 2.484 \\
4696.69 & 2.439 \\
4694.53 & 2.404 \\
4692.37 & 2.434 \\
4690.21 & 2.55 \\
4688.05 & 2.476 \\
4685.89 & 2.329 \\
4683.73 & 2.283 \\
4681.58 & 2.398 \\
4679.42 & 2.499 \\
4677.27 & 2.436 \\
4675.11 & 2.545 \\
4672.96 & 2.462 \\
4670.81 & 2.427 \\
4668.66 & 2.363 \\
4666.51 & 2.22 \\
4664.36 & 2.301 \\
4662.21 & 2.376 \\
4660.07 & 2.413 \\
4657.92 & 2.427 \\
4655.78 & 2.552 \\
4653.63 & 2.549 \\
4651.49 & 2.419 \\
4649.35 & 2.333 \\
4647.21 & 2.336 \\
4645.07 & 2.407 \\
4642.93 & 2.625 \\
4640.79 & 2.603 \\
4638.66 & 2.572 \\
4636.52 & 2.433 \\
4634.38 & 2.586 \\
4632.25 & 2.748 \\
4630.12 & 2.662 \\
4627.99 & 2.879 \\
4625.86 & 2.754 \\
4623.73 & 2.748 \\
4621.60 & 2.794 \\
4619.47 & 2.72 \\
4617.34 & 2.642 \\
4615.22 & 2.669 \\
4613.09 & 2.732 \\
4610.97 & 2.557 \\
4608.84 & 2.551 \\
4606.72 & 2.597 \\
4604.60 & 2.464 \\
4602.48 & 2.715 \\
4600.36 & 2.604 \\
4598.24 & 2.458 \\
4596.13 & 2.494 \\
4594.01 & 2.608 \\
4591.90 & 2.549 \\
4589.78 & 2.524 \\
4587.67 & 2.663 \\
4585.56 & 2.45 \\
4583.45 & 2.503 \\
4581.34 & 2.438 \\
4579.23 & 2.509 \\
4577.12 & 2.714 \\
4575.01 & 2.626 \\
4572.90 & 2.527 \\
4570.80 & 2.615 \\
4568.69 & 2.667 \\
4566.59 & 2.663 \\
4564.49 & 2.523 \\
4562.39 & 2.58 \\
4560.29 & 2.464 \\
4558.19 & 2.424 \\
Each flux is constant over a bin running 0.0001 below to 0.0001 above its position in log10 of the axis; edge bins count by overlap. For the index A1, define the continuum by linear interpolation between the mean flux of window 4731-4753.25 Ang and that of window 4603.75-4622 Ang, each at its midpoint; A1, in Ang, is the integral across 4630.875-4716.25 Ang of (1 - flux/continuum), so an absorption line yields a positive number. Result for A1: 4.20 Ang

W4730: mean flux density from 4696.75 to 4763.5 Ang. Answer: 2.52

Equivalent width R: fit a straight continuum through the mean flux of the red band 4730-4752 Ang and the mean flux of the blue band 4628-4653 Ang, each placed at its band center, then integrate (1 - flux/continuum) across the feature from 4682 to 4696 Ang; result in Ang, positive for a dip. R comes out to 0.6 Ang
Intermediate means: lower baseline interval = 2.54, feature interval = 2.41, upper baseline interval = 2.51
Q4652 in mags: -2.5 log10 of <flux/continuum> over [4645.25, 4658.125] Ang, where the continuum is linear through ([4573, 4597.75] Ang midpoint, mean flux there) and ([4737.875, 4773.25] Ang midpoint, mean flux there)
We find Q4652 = 0.06 mag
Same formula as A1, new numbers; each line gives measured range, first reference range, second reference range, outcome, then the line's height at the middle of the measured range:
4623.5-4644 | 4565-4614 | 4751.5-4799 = -0.6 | 2.58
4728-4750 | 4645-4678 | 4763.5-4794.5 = 0.3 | 2.52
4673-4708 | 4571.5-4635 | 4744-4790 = 2.1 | 2.6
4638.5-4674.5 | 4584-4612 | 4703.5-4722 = 1.3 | 2.52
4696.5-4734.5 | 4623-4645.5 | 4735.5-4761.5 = 1.7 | 2.59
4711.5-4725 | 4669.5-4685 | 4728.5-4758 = -0.4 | 2.48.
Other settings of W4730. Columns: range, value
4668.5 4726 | 2.47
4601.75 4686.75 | 2.53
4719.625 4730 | 2.54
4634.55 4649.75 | 2.48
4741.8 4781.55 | 2.6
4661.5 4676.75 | 2.39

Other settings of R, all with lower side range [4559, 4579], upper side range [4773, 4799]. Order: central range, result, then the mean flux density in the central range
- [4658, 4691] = 2.20 Ang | 2.4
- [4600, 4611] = 0.02 Ang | 2.58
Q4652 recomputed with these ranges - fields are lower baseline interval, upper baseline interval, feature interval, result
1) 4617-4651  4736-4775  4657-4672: 0.11 mag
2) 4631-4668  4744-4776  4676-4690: 0.04 mag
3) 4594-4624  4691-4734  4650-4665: 0.05 mag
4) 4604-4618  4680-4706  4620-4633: -0.08 mag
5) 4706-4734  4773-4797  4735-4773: -0.03 mag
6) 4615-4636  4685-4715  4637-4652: 0.07 mag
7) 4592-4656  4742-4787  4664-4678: 0.09 mag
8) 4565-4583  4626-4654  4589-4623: -0.01 mag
